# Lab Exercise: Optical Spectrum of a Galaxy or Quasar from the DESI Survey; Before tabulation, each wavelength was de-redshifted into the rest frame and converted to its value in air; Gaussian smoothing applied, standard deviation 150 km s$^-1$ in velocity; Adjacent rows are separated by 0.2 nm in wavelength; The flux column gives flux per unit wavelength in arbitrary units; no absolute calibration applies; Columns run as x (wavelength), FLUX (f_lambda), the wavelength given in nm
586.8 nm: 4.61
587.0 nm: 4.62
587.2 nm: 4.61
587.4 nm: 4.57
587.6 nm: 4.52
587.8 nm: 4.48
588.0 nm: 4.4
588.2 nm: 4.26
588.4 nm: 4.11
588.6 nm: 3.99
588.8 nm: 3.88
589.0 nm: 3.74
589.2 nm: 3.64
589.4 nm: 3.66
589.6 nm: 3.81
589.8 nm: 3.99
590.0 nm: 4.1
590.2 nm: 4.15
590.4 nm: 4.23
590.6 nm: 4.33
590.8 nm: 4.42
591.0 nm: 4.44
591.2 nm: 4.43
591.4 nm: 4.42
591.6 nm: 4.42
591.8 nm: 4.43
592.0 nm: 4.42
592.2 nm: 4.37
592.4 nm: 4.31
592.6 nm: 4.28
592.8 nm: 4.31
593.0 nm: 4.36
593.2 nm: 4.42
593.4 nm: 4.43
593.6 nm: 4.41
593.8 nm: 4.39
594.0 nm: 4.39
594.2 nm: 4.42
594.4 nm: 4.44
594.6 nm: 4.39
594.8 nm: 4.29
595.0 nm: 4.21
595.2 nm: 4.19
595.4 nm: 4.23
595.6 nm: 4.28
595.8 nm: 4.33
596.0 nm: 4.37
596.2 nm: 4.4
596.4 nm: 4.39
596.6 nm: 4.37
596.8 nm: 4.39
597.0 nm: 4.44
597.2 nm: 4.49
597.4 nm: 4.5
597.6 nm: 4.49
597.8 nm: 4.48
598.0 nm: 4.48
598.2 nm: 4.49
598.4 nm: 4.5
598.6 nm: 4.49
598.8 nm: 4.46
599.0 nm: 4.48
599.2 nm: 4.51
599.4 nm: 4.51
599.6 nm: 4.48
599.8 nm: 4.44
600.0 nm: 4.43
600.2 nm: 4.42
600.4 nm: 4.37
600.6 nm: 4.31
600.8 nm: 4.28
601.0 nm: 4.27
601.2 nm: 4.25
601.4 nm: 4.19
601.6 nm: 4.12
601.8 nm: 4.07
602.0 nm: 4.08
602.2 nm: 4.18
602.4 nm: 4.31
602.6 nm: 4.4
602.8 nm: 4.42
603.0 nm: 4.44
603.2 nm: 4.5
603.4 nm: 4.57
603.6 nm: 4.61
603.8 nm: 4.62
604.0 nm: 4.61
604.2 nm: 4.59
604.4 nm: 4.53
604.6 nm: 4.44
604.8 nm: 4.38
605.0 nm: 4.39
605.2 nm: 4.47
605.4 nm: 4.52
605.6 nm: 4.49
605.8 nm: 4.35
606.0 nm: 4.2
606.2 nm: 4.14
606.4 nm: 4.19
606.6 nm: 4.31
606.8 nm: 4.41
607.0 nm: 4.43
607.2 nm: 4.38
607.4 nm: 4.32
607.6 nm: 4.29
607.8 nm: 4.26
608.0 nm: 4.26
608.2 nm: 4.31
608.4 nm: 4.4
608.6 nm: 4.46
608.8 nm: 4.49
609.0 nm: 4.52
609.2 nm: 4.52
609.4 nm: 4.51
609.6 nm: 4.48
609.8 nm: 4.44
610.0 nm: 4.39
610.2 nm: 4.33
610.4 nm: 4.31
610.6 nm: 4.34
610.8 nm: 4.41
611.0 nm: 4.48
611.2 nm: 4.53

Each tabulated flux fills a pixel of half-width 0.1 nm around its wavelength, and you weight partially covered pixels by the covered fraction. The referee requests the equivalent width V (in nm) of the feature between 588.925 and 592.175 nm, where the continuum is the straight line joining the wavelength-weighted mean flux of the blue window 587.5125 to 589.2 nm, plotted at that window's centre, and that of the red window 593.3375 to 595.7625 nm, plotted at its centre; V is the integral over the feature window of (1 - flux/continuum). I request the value 0.030 nm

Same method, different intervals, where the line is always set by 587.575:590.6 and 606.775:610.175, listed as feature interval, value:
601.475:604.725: -0.072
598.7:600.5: -0.089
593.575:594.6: -0.064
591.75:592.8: -0.060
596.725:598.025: -0.081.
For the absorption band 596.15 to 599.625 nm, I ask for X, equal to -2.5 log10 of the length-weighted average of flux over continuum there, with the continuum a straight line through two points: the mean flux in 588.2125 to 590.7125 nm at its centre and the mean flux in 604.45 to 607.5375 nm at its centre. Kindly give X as -0.07 mag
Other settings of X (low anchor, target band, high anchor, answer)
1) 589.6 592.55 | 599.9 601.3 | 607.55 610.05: 0.01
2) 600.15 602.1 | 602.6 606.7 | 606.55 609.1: -0.03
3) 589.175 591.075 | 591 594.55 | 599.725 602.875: -0.07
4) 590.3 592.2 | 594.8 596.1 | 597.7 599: 0.04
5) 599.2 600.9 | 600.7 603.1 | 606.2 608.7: 0.03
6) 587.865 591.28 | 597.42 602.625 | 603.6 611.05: -0.02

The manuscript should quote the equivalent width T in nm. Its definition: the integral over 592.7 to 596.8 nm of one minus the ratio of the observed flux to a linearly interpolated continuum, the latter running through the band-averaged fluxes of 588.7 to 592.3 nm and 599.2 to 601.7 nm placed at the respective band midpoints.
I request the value -0.109 nm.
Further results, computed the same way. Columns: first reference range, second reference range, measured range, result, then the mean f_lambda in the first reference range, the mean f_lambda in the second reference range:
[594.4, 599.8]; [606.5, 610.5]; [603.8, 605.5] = -0.04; 4.41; 4.39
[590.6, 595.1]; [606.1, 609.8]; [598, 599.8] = -0.04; 4.38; 4.37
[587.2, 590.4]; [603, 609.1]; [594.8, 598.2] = -0.11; 4.11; 4.42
